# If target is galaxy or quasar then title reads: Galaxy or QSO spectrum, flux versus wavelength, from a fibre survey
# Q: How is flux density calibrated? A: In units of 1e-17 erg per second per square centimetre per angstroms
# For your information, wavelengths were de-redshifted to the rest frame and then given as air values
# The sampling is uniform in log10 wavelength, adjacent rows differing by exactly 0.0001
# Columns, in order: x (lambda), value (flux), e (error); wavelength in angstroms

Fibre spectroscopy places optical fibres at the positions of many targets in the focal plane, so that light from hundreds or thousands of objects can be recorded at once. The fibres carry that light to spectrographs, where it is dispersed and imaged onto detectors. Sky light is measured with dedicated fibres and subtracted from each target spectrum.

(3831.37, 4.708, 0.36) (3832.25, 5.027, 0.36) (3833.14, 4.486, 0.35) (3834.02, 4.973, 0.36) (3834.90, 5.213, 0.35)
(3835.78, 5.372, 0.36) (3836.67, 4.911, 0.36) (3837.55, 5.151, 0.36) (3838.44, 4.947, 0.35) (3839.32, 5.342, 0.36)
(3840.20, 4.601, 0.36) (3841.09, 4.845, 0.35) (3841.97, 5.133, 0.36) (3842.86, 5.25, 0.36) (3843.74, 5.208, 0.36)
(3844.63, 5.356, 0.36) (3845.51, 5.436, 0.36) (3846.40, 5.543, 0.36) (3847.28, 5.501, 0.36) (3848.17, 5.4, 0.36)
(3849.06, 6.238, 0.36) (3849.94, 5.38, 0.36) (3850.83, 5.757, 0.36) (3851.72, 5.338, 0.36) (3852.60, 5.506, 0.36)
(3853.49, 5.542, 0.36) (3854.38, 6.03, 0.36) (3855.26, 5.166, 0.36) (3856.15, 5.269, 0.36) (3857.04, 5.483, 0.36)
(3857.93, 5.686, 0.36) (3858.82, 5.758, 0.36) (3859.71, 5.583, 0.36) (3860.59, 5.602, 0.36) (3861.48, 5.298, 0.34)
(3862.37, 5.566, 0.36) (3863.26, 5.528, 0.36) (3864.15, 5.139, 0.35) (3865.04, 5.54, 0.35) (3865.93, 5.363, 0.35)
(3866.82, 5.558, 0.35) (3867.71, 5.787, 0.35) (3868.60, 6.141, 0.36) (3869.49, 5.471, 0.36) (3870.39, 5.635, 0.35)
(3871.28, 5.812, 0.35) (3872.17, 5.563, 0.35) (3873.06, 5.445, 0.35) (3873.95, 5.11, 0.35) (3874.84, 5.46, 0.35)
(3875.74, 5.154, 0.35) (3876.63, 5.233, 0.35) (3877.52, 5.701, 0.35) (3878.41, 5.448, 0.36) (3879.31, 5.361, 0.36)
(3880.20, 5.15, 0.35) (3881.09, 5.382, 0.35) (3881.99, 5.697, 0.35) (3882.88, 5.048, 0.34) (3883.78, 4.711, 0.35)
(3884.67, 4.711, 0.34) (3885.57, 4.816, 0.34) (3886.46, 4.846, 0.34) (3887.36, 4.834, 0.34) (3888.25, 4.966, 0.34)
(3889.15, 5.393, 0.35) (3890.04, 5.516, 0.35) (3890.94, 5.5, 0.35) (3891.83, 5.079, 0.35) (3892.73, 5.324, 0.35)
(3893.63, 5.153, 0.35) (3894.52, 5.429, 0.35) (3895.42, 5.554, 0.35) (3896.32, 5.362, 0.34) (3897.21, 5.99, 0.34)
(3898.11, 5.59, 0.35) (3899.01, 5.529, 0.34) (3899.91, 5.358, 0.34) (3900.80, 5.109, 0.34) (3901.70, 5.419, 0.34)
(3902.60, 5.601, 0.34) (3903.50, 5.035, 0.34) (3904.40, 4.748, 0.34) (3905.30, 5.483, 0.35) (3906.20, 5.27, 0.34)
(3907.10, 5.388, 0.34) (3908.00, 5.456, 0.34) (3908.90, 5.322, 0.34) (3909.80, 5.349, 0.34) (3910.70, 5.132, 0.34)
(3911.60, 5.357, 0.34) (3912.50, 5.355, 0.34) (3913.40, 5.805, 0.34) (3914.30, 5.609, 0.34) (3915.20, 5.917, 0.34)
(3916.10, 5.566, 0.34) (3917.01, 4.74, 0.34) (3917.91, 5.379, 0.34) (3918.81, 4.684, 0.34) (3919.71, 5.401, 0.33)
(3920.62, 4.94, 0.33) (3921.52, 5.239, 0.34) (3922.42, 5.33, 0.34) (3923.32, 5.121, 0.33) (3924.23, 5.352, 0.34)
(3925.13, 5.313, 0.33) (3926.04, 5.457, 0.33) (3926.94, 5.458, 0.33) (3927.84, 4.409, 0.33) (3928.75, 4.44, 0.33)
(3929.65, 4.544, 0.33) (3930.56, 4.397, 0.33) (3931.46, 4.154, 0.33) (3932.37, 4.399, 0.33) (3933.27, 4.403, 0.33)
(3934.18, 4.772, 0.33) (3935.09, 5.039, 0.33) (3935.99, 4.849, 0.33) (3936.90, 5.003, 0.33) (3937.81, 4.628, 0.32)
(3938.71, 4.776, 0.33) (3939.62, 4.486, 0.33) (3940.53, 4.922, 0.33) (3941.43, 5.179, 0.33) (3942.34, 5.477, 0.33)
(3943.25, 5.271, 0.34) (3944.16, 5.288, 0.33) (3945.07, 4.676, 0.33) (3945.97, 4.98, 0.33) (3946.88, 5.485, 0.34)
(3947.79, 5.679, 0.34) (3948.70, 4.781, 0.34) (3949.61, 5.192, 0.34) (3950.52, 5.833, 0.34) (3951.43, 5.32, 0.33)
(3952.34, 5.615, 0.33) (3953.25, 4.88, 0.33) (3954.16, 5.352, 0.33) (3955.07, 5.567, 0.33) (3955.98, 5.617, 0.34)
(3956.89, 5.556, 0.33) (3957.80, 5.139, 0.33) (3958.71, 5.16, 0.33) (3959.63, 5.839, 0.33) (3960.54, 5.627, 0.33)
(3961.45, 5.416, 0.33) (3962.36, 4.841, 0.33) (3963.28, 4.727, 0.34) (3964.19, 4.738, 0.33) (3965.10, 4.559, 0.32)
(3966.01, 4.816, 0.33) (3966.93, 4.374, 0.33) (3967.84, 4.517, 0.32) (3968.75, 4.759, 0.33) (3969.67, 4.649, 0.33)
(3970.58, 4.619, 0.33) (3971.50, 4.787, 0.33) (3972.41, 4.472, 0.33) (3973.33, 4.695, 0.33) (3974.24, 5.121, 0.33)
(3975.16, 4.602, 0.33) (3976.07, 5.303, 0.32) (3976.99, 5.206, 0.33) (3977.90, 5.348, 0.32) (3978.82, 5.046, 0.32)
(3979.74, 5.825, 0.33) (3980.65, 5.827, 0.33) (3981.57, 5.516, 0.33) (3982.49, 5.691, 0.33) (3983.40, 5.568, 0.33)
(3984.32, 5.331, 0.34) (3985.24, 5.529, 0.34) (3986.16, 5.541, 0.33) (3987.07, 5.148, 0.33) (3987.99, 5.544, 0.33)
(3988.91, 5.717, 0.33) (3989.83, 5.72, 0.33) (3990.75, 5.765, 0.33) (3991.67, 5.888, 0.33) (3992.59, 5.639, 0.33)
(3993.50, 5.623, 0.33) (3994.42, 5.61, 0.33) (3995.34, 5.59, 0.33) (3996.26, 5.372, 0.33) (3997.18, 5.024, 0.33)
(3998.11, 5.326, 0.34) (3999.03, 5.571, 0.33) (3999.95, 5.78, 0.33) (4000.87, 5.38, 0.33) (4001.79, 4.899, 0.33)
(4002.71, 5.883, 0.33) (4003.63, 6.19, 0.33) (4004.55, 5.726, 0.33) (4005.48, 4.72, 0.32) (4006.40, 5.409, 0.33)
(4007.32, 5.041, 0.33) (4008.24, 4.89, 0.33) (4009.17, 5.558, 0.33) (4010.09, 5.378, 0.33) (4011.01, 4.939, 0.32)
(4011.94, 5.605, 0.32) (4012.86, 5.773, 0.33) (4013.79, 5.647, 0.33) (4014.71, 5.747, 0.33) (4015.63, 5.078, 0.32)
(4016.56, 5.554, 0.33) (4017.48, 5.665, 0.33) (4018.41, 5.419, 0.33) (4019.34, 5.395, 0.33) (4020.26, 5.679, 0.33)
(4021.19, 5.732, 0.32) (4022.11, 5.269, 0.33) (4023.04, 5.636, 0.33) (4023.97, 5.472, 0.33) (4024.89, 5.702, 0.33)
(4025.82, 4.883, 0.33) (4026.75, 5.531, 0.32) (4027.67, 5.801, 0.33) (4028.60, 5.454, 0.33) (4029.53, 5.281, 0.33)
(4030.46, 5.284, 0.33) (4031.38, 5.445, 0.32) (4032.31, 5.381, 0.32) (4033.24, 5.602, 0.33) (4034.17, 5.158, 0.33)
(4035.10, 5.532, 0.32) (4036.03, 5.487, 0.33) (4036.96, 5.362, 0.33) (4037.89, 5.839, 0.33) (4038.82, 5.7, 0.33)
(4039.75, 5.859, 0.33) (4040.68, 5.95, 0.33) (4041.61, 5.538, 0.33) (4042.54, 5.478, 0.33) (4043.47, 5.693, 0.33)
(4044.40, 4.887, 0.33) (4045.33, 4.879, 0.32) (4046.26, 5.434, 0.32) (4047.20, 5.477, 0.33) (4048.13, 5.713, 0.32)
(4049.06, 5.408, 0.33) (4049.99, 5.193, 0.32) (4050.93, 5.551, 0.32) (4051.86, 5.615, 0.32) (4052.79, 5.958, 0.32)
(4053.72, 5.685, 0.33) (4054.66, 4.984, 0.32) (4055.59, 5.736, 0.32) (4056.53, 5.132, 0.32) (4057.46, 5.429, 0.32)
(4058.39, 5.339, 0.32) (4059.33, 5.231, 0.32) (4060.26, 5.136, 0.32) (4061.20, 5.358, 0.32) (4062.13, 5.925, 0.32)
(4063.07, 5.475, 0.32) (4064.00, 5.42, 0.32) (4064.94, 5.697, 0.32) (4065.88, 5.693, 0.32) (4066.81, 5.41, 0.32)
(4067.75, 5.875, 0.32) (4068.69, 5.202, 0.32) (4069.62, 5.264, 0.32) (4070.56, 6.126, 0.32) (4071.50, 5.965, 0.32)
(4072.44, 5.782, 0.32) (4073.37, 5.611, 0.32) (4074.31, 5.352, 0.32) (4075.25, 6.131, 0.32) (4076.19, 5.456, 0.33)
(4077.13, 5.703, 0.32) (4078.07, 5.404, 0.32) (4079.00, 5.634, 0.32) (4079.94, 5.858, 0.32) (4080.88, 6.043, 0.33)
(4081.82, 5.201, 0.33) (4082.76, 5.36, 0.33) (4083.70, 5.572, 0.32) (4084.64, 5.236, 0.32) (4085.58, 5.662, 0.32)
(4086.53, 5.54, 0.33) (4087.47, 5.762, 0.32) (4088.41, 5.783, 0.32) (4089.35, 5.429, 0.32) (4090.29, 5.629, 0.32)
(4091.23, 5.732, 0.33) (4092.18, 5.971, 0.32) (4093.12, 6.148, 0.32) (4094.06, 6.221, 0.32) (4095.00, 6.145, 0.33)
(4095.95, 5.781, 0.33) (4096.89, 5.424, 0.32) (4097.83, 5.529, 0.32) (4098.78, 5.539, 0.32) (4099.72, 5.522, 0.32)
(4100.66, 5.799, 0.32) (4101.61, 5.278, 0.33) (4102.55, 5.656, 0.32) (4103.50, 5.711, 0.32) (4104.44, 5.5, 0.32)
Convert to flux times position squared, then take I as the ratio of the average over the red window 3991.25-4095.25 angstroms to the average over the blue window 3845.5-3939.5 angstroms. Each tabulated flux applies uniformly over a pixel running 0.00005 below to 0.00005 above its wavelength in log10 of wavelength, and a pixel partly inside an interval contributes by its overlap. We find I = 1.13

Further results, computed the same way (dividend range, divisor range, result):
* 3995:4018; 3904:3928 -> 1.07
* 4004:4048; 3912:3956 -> 1.12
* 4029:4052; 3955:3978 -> 1.14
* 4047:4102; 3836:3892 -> 1.16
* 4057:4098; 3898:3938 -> 1.19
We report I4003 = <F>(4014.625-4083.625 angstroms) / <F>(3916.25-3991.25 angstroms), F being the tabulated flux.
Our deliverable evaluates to 1.1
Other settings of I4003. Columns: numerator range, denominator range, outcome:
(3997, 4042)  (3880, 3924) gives 1.04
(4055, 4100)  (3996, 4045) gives 1.03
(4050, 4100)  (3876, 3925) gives 1.06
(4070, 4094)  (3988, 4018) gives 1.04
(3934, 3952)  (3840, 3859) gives 0.94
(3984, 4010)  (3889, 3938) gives 1.06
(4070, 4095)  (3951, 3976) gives 1.14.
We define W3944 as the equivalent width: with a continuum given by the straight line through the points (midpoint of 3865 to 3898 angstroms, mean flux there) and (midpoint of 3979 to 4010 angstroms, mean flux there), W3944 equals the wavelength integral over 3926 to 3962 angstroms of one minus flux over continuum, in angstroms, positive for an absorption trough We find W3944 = 2.43 angstroms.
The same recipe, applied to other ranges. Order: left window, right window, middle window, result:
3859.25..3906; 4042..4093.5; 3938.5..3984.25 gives 2.56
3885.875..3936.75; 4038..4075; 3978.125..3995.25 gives -0.71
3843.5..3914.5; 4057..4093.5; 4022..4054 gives 0.42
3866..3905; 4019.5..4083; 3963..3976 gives 1.78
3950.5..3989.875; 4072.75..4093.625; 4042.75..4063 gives 0.40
